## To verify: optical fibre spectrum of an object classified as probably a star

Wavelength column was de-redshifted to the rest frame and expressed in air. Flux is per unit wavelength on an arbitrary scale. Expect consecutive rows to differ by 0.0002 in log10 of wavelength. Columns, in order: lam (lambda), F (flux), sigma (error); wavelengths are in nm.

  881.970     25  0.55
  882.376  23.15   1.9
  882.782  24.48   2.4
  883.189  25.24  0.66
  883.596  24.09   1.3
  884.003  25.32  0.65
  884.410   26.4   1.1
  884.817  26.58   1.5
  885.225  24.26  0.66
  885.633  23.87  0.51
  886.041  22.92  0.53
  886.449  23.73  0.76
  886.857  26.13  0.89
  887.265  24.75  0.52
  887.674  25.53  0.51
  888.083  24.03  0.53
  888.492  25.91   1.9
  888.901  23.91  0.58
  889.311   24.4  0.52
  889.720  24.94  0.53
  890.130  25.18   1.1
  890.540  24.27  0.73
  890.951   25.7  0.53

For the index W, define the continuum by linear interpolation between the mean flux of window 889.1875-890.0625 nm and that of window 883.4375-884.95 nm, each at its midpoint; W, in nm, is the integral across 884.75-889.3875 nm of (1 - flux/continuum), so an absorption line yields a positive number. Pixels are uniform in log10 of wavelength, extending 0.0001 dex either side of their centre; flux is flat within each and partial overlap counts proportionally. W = 0.10 nm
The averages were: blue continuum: 25.6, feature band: 24.6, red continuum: 24.8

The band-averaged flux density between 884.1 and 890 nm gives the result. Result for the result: 24.8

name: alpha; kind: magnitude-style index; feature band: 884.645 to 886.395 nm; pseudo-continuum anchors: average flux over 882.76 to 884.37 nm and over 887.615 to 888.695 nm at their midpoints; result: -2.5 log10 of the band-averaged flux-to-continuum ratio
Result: 0.03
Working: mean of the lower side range 25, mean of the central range 24.3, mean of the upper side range 25.1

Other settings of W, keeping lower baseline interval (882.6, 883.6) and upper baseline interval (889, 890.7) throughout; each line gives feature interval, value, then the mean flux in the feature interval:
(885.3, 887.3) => 0.04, 24.2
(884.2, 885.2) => -0.06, 26.1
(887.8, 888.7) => -0.01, 25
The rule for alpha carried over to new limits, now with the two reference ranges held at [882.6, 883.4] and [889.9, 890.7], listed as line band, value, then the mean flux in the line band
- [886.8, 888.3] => -0.010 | 25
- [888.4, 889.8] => 0.003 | 24.7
